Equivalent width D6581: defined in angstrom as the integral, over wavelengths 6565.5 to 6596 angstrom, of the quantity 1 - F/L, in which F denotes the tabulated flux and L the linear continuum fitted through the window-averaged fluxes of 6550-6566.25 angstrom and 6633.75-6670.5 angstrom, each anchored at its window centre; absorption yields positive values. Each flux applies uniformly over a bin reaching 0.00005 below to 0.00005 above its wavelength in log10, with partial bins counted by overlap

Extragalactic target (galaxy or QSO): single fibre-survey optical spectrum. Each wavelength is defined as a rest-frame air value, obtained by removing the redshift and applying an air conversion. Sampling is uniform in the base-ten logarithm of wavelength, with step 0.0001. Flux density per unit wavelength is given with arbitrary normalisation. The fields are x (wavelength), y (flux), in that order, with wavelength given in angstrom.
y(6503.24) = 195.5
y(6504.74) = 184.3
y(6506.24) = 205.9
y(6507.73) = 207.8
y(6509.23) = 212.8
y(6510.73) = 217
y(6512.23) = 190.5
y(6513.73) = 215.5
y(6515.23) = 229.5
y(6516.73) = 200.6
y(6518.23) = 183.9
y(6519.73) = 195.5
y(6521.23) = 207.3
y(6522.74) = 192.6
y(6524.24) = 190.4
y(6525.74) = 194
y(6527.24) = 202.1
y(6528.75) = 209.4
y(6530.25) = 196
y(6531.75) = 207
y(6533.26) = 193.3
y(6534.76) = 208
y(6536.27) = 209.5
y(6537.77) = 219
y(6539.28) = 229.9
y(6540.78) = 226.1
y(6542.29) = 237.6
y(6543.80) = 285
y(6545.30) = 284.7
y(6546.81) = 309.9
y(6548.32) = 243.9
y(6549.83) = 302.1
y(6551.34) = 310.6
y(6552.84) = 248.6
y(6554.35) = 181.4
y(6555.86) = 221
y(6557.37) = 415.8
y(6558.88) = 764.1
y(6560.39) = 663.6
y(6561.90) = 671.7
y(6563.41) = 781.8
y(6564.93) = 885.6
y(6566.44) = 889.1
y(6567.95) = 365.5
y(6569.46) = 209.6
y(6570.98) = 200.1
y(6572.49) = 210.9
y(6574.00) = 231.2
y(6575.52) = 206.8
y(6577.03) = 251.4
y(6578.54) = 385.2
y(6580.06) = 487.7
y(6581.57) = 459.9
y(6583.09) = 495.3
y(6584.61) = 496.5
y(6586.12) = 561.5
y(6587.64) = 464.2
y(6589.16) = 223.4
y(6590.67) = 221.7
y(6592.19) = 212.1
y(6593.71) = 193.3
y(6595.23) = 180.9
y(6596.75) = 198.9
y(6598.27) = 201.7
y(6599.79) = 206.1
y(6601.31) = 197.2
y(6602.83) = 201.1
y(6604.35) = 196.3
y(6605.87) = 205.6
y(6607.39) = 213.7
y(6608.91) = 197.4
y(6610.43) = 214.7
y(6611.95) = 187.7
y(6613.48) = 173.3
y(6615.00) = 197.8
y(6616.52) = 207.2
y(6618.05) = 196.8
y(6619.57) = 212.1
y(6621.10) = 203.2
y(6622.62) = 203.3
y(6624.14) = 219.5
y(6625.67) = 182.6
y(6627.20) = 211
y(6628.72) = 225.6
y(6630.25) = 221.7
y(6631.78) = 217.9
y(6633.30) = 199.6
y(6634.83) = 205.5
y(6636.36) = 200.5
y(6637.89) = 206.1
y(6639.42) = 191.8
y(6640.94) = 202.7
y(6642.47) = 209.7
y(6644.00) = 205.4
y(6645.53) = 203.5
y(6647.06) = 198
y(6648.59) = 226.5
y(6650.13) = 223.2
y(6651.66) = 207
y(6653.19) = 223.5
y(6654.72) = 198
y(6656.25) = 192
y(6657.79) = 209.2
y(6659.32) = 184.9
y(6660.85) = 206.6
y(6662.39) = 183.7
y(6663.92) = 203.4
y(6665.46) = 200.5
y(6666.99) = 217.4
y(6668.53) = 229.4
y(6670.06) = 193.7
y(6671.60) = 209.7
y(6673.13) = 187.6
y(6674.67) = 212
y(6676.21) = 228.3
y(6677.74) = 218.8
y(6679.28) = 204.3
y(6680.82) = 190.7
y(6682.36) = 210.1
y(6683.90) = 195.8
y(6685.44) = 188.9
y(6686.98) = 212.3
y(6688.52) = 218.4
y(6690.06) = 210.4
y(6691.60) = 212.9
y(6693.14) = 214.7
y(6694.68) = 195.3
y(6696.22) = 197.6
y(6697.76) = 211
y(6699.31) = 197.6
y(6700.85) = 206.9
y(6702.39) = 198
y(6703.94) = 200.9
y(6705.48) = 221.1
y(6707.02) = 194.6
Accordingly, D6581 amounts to 6.55 angstrom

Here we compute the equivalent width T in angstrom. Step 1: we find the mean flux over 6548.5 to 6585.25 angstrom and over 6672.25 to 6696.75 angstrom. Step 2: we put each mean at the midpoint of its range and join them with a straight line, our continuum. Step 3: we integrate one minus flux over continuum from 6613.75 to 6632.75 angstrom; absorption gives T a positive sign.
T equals 6.7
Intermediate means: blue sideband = 427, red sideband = 206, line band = 207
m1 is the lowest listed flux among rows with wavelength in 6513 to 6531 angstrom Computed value 183.9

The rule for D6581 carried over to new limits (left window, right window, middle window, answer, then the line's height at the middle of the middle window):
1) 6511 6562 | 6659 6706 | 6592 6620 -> 4.48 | 237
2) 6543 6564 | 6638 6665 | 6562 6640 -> 6.84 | 307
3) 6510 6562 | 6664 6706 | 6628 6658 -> 2.00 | 223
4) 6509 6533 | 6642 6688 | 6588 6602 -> -0.50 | 204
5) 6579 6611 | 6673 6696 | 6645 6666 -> 2.61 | 233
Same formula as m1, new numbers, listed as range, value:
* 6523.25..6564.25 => 181.4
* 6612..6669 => 173.3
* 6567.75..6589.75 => 200.1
